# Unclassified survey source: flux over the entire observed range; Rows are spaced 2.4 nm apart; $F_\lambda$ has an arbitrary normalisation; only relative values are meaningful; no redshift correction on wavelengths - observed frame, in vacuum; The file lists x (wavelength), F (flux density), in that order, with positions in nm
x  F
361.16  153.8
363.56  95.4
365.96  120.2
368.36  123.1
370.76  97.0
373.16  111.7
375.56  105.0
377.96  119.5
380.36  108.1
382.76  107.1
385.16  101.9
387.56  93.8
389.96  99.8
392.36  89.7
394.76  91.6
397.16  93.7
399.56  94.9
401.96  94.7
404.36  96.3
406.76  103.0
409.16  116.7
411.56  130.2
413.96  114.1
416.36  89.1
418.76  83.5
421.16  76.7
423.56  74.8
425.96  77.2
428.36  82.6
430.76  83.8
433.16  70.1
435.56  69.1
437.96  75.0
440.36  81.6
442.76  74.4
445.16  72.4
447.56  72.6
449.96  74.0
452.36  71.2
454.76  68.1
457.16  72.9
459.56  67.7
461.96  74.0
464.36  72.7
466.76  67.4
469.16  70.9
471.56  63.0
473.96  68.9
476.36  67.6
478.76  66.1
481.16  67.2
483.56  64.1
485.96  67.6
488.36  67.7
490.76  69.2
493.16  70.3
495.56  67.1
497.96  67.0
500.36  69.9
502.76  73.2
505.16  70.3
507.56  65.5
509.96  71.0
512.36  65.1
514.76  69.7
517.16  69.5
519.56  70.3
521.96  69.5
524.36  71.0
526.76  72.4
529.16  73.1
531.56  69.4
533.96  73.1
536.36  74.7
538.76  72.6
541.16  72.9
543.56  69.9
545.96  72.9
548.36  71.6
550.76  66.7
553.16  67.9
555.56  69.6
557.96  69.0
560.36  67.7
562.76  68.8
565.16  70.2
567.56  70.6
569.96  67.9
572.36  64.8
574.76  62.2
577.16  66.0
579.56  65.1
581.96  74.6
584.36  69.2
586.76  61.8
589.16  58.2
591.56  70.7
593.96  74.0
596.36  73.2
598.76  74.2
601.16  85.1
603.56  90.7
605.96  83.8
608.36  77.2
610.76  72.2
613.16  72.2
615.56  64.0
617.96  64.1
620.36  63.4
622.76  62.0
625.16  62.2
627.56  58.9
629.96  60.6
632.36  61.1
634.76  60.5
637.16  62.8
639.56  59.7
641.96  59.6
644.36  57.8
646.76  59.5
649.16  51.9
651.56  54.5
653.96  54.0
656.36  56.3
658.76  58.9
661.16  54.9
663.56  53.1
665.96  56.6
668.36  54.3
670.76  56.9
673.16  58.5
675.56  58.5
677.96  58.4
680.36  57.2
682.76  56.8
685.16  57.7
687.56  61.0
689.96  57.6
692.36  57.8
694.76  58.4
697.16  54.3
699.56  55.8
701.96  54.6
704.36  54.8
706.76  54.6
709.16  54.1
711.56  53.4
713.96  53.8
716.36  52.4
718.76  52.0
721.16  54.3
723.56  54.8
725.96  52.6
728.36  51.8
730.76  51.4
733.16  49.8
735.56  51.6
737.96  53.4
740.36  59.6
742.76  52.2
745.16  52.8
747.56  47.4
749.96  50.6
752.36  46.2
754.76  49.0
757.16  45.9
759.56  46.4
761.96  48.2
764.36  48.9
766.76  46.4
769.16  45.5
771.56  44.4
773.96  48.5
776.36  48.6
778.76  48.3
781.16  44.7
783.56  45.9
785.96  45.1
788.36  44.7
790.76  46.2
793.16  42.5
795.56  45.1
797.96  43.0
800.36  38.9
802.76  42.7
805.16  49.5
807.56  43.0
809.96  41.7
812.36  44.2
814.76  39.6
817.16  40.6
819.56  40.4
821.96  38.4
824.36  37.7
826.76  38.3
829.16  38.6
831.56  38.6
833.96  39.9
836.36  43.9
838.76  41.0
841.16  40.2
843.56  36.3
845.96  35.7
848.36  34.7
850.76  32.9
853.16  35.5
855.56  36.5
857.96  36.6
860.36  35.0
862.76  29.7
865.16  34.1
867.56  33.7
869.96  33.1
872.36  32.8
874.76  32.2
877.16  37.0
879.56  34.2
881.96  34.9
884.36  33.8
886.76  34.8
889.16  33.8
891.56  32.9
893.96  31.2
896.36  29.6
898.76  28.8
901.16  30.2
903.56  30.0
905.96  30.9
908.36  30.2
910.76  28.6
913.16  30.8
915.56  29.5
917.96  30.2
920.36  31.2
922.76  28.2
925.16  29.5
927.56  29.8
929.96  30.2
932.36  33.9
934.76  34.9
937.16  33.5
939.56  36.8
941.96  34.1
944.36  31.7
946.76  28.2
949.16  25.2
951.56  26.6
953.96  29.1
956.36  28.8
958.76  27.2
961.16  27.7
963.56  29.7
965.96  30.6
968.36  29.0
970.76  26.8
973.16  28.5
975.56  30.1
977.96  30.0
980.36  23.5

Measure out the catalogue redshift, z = 1.161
